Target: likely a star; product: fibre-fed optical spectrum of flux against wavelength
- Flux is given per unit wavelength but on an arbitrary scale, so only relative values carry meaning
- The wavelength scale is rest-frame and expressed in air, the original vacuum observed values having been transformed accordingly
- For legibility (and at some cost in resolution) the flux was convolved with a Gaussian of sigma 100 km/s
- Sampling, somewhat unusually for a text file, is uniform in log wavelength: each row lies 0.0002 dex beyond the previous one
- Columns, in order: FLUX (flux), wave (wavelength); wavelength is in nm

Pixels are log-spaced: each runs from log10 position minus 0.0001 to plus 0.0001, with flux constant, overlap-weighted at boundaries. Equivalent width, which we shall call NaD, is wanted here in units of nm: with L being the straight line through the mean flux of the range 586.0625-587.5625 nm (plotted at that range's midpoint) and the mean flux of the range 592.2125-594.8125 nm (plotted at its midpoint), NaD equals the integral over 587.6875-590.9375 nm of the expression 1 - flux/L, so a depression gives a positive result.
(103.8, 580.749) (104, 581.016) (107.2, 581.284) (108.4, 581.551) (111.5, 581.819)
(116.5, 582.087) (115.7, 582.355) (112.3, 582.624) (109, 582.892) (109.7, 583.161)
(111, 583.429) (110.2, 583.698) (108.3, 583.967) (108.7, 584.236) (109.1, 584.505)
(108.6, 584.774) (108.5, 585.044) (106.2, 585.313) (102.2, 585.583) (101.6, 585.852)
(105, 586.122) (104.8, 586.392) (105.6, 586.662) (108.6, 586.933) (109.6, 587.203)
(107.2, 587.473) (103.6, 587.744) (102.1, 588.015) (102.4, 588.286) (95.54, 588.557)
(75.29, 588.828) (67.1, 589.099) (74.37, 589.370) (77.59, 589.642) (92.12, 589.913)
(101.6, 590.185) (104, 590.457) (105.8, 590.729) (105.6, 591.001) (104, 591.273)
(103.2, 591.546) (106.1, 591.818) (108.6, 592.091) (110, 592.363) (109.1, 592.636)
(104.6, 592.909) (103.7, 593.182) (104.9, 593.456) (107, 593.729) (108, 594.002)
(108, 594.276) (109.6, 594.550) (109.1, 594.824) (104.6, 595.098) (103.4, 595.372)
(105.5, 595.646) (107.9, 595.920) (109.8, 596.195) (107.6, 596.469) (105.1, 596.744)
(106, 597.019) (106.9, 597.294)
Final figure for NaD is 0.46 nm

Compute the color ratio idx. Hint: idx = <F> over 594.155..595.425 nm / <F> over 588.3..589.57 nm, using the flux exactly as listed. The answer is 1.33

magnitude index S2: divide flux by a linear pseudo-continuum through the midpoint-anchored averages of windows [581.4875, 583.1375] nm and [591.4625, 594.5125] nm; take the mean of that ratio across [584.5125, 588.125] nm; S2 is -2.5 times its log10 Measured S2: 0.04 mag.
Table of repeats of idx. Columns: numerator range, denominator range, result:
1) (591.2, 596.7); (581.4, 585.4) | 0.97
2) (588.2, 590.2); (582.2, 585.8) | 0.77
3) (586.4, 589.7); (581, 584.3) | 0.86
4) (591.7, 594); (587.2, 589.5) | 1.16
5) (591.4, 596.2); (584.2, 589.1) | 1.04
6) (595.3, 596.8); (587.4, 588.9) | 1.09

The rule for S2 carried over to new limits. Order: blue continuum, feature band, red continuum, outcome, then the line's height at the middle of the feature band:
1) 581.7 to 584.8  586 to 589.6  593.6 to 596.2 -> 0.138 mag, 109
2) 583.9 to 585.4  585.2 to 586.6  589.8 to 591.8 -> 0.032 mag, 107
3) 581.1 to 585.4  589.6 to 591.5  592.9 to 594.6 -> 0.080 mag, 108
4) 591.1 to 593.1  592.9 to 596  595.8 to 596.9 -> 0.007 mag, 107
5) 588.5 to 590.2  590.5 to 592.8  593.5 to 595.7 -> -0.152 mag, 92.6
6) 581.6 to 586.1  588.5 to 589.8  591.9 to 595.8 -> 0.364 mag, 108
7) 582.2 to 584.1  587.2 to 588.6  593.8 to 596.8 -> 0.063 mag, 109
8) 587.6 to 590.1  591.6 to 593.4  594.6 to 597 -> -0.094 mag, 97.9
